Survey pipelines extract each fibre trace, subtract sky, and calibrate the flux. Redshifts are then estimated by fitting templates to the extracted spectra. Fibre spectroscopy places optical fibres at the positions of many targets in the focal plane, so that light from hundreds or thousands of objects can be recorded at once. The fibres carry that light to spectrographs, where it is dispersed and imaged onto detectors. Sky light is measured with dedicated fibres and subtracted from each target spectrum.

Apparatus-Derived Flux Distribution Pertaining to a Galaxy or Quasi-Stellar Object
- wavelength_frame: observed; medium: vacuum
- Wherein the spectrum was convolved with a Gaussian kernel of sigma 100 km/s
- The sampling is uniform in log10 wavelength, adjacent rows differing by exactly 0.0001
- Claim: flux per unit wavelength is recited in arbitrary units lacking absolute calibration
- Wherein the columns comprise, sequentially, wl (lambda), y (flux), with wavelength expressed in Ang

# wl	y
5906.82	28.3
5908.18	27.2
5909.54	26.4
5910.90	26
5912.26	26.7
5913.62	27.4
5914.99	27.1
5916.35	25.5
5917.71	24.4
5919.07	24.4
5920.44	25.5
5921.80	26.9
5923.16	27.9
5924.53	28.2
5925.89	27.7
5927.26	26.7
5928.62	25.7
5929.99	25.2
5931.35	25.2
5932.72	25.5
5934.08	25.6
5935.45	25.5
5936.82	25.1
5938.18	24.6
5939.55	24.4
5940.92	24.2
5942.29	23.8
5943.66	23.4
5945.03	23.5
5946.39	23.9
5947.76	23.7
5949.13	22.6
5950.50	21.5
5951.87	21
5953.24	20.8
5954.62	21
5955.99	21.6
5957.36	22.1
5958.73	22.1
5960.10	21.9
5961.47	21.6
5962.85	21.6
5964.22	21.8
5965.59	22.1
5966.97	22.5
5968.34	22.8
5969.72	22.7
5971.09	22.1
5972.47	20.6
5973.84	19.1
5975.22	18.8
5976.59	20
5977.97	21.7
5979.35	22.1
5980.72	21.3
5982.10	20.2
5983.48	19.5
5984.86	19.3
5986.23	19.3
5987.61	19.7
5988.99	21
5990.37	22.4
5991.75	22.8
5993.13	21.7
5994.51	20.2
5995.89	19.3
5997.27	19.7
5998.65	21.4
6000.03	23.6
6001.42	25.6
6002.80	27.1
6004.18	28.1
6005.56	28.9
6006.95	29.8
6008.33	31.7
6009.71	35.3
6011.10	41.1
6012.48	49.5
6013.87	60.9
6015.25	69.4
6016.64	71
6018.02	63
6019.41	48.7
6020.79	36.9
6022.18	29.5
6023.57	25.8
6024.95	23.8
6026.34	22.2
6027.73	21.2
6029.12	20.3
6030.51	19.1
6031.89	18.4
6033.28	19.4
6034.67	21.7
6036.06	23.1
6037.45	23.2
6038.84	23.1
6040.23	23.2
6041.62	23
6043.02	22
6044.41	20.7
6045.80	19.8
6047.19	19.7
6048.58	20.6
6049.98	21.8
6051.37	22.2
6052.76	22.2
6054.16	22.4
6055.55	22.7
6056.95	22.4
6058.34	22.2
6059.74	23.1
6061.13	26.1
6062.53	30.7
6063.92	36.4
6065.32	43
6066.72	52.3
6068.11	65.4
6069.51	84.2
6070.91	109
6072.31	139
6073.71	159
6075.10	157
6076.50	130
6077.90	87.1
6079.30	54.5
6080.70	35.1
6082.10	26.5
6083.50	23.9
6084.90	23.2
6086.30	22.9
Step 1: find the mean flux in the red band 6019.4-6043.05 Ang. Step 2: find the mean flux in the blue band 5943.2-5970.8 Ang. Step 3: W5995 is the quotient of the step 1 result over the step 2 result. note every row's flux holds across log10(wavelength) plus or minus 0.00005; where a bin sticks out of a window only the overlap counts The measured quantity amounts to 1.1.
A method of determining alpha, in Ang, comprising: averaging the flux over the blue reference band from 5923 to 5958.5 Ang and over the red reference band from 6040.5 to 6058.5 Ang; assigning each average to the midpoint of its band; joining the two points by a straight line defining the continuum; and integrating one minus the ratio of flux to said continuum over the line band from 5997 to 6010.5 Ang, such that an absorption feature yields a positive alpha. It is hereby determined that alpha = -2.8 Ang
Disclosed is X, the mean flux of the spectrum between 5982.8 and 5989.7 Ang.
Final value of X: 19.8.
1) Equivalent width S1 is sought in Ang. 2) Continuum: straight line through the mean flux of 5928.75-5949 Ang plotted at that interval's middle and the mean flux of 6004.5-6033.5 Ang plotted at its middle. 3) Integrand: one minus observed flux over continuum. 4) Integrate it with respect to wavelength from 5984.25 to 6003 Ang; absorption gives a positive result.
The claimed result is 6.5 Ang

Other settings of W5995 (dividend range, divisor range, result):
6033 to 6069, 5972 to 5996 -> 1.32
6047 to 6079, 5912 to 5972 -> 2.45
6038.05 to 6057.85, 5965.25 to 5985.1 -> 1.04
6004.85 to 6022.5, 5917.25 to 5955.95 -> 1.88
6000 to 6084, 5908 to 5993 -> 1.80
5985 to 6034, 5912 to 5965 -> 1.26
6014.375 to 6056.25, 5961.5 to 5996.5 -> 1.34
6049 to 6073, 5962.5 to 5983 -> 2.10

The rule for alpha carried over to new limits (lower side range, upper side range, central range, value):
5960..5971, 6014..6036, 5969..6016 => 2.6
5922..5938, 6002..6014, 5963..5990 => 9.3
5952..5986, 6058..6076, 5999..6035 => 9.3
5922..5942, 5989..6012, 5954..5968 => 2.2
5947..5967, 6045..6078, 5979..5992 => 4.4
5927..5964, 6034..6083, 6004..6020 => -4.0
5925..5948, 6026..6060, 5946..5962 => 1.6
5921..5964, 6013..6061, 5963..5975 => 1.7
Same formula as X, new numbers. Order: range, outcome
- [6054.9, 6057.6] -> 22.5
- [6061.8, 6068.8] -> 45.5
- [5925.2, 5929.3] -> 26.7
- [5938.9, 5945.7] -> 23.8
